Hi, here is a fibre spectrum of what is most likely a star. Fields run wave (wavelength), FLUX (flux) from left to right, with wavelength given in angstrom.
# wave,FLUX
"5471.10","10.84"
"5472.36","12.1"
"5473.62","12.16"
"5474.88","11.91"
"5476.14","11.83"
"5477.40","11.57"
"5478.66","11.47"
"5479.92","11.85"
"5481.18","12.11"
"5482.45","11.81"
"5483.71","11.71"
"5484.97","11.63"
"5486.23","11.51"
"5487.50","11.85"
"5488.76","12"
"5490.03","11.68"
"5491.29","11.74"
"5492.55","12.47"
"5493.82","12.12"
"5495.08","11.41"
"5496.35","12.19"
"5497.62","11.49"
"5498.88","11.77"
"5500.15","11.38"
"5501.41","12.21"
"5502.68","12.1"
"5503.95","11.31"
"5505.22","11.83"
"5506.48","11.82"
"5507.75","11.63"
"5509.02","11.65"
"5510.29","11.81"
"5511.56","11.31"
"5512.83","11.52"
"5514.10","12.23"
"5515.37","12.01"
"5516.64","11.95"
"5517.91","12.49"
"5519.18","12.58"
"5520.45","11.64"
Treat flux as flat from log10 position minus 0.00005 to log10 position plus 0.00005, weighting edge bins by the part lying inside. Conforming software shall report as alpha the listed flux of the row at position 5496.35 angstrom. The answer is 12.19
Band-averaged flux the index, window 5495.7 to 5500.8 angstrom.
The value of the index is 11.7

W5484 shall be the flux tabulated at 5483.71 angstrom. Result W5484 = 11.71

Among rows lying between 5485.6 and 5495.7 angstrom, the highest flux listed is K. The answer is 12.47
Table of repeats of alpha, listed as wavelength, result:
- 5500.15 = 11.38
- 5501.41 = 12.21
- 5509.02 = 11.65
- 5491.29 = 11.74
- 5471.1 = 10.84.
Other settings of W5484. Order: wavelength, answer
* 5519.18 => 12.58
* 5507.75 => 11.63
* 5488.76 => 12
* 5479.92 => 11.85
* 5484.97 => 11.63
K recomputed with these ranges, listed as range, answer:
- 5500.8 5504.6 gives 12.21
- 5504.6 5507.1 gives 11.83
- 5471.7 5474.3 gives 12.16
